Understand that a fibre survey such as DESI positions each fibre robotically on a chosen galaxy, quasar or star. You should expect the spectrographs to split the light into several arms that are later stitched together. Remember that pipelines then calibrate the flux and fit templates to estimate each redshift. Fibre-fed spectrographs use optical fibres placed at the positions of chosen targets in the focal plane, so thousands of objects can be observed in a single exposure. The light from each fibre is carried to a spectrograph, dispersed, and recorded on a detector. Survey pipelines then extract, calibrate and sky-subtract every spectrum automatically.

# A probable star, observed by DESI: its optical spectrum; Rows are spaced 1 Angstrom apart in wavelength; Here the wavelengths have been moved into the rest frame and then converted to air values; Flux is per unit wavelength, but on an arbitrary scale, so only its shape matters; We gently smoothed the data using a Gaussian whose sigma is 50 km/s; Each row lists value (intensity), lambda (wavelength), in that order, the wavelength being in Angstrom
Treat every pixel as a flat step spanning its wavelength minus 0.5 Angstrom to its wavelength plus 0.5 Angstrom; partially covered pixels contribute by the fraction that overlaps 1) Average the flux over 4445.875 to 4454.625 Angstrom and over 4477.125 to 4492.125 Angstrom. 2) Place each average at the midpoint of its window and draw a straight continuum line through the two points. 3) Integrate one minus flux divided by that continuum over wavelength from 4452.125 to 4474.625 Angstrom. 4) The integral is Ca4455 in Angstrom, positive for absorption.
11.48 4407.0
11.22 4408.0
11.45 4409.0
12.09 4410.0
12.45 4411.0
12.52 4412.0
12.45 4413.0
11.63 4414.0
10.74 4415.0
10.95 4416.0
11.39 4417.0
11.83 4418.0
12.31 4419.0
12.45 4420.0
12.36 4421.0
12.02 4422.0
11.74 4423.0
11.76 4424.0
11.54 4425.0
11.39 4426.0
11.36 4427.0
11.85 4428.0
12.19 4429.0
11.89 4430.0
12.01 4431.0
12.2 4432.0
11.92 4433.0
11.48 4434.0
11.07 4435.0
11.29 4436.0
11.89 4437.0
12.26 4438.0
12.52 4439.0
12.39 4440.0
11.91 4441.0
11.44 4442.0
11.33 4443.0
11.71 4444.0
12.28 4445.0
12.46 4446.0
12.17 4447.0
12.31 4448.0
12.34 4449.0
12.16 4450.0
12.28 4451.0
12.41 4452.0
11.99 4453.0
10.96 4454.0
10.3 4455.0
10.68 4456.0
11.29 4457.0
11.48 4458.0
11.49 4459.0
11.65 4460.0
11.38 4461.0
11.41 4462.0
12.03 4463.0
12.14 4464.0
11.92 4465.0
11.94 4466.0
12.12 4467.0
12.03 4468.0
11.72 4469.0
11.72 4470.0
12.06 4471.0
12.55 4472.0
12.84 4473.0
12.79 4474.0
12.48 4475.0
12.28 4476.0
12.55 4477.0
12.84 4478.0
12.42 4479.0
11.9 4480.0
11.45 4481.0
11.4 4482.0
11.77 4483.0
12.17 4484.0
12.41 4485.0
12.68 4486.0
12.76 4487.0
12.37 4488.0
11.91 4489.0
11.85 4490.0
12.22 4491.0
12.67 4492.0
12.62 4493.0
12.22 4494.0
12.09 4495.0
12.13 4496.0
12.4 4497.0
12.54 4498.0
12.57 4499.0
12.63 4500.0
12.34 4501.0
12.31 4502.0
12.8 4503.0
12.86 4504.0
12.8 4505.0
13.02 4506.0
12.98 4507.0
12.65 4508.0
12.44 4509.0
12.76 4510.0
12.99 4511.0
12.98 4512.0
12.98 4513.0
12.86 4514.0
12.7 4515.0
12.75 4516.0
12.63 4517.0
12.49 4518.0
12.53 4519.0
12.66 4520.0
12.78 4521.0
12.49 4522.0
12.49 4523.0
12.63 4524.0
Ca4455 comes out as 0.7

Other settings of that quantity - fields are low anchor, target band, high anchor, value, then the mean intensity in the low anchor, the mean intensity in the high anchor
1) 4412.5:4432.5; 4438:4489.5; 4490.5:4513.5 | 1.0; 11.8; 12.6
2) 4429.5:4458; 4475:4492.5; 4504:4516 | 0.3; 11.8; 12.8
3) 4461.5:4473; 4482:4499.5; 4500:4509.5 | 0.2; 12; 12.7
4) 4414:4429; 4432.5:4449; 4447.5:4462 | -0.4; 11.7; 11.6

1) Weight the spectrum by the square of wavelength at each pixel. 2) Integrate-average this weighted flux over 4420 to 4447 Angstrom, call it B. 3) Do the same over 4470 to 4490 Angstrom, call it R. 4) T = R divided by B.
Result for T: 1.06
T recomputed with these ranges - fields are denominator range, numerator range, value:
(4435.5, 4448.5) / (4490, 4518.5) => 1.08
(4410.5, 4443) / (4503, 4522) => 1.12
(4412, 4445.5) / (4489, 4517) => 1.10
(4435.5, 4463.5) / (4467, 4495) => 1.05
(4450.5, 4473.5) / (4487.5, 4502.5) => 1.06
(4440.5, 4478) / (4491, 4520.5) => 1.08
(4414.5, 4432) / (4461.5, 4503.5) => 1.07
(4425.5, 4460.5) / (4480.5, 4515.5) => 1.08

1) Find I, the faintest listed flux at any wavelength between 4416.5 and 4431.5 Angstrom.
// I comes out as 11.36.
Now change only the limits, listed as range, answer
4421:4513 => 10.3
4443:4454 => 10.96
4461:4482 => 11.38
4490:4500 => 11.85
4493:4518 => 12.09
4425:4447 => 11.07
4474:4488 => 11.4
